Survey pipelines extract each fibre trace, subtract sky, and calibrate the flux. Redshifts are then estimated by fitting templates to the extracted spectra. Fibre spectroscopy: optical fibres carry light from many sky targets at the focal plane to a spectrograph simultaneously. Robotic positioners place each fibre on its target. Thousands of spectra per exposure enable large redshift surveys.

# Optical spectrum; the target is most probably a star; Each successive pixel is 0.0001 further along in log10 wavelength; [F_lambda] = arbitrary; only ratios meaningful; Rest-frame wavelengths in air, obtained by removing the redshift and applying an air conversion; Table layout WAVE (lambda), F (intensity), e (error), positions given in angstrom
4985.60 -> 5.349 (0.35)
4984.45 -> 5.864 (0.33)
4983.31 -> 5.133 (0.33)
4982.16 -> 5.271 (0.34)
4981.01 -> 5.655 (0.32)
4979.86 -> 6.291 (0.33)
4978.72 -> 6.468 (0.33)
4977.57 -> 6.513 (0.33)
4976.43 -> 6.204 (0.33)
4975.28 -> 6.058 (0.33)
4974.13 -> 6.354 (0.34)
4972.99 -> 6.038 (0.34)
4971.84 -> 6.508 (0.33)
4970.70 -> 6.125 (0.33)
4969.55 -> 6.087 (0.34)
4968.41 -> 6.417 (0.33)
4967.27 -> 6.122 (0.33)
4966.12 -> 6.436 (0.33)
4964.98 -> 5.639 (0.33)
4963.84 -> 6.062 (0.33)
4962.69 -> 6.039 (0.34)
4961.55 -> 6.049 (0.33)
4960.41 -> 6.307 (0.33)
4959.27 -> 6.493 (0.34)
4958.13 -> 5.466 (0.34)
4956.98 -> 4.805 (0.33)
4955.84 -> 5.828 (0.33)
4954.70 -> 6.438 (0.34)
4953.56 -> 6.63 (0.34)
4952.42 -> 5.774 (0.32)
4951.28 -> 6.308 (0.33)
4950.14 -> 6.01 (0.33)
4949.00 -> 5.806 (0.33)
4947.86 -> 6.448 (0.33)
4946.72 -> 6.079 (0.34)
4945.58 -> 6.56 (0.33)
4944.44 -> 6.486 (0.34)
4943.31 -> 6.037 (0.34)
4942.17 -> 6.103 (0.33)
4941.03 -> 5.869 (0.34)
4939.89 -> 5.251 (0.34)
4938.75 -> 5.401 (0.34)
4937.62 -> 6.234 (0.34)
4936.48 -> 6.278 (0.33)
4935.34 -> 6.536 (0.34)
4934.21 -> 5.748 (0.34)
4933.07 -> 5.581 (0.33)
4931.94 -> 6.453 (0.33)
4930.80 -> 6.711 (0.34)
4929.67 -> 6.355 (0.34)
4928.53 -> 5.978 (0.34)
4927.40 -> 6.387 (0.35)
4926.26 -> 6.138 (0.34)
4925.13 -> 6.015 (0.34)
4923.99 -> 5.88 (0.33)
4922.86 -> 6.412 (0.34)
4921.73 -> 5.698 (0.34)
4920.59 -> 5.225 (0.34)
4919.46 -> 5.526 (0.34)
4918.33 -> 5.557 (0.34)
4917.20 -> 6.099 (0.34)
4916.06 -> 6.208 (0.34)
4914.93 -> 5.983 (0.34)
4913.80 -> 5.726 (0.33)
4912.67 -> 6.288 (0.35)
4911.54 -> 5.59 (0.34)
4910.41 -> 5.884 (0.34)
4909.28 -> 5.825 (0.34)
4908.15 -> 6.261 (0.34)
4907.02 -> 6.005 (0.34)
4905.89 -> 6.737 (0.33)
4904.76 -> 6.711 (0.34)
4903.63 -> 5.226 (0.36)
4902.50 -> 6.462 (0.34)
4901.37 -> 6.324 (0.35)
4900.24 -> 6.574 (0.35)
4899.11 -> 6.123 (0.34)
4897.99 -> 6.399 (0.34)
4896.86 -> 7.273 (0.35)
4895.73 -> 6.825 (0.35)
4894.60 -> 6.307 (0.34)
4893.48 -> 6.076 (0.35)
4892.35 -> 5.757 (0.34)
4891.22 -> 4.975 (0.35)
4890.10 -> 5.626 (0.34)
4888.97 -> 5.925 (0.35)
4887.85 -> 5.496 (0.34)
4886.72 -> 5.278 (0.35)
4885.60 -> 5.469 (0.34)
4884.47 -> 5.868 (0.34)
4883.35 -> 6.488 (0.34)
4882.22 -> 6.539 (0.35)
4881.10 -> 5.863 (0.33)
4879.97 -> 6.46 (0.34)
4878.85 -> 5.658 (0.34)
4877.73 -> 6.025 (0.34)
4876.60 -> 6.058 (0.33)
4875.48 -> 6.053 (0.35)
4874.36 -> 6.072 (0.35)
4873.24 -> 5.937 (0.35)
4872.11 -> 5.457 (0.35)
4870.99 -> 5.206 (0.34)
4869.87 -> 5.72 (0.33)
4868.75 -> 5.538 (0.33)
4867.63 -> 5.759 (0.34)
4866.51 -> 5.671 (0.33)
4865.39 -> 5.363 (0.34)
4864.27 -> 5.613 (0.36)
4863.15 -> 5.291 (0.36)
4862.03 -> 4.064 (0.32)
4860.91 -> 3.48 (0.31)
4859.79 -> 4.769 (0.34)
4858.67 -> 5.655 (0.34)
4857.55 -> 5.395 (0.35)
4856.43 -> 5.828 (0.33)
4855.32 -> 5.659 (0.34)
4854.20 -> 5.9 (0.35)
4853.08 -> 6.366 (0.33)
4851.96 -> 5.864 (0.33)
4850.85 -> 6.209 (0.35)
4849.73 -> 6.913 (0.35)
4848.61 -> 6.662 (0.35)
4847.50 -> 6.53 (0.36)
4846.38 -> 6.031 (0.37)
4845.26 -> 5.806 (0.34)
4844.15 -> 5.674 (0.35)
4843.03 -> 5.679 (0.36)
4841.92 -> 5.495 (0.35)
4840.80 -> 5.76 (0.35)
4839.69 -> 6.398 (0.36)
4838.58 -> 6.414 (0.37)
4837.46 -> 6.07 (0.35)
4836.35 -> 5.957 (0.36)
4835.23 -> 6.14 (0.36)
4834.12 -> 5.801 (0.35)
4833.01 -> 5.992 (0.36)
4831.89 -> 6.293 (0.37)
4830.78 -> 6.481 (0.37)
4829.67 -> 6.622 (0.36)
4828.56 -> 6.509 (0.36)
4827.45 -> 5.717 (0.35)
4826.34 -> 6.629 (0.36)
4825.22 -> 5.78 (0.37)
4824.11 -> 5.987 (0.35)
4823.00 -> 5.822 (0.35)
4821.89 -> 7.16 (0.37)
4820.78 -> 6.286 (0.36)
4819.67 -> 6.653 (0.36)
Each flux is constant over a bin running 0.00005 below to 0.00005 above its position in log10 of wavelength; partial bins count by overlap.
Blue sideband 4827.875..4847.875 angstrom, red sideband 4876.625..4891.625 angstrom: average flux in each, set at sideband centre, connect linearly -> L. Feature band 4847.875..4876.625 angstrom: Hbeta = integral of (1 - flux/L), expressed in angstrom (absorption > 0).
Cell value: 1.6 angstrom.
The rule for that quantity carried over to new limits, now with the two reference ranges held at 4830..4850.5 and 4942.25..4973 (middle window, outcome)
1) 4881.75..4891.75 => 0.63 angstrom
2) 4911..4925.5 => 0.60 angstrom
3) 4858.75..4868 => 1.66 angstrom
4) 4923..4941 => 0.14 angstrom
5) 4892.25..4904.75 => -0.46 angstrom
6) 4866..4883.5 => 0.64 angstrom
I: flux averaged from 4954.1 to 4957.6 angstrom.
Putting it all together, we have 5.69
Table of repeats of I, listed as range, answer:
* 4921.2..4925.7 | 6.01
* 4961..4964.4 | 6.04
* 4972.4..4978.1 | 6.23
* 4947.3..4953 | 6.07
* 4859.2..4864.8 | 4.64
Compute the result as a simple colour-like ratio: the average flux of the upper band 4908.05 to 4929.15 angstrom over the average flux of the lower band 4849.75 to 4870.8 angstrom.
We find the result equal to 1.1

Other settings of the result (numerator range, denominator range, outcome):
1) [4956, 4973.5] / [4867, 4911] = 1.00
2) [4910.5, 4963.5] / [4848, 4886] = 1.05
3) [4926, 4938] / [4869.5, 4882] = 1.06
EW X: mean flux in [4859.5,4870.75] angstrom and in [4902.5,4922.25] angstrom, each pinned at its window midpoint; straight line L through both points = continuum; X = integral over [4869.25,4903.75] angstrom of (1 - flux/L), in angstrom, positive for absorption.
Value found -3.1 angstrom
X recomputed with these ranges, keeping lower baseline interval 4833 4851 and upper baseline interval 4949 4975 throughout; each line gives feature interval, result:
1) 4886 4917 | 0.10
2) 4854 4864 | 1.62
